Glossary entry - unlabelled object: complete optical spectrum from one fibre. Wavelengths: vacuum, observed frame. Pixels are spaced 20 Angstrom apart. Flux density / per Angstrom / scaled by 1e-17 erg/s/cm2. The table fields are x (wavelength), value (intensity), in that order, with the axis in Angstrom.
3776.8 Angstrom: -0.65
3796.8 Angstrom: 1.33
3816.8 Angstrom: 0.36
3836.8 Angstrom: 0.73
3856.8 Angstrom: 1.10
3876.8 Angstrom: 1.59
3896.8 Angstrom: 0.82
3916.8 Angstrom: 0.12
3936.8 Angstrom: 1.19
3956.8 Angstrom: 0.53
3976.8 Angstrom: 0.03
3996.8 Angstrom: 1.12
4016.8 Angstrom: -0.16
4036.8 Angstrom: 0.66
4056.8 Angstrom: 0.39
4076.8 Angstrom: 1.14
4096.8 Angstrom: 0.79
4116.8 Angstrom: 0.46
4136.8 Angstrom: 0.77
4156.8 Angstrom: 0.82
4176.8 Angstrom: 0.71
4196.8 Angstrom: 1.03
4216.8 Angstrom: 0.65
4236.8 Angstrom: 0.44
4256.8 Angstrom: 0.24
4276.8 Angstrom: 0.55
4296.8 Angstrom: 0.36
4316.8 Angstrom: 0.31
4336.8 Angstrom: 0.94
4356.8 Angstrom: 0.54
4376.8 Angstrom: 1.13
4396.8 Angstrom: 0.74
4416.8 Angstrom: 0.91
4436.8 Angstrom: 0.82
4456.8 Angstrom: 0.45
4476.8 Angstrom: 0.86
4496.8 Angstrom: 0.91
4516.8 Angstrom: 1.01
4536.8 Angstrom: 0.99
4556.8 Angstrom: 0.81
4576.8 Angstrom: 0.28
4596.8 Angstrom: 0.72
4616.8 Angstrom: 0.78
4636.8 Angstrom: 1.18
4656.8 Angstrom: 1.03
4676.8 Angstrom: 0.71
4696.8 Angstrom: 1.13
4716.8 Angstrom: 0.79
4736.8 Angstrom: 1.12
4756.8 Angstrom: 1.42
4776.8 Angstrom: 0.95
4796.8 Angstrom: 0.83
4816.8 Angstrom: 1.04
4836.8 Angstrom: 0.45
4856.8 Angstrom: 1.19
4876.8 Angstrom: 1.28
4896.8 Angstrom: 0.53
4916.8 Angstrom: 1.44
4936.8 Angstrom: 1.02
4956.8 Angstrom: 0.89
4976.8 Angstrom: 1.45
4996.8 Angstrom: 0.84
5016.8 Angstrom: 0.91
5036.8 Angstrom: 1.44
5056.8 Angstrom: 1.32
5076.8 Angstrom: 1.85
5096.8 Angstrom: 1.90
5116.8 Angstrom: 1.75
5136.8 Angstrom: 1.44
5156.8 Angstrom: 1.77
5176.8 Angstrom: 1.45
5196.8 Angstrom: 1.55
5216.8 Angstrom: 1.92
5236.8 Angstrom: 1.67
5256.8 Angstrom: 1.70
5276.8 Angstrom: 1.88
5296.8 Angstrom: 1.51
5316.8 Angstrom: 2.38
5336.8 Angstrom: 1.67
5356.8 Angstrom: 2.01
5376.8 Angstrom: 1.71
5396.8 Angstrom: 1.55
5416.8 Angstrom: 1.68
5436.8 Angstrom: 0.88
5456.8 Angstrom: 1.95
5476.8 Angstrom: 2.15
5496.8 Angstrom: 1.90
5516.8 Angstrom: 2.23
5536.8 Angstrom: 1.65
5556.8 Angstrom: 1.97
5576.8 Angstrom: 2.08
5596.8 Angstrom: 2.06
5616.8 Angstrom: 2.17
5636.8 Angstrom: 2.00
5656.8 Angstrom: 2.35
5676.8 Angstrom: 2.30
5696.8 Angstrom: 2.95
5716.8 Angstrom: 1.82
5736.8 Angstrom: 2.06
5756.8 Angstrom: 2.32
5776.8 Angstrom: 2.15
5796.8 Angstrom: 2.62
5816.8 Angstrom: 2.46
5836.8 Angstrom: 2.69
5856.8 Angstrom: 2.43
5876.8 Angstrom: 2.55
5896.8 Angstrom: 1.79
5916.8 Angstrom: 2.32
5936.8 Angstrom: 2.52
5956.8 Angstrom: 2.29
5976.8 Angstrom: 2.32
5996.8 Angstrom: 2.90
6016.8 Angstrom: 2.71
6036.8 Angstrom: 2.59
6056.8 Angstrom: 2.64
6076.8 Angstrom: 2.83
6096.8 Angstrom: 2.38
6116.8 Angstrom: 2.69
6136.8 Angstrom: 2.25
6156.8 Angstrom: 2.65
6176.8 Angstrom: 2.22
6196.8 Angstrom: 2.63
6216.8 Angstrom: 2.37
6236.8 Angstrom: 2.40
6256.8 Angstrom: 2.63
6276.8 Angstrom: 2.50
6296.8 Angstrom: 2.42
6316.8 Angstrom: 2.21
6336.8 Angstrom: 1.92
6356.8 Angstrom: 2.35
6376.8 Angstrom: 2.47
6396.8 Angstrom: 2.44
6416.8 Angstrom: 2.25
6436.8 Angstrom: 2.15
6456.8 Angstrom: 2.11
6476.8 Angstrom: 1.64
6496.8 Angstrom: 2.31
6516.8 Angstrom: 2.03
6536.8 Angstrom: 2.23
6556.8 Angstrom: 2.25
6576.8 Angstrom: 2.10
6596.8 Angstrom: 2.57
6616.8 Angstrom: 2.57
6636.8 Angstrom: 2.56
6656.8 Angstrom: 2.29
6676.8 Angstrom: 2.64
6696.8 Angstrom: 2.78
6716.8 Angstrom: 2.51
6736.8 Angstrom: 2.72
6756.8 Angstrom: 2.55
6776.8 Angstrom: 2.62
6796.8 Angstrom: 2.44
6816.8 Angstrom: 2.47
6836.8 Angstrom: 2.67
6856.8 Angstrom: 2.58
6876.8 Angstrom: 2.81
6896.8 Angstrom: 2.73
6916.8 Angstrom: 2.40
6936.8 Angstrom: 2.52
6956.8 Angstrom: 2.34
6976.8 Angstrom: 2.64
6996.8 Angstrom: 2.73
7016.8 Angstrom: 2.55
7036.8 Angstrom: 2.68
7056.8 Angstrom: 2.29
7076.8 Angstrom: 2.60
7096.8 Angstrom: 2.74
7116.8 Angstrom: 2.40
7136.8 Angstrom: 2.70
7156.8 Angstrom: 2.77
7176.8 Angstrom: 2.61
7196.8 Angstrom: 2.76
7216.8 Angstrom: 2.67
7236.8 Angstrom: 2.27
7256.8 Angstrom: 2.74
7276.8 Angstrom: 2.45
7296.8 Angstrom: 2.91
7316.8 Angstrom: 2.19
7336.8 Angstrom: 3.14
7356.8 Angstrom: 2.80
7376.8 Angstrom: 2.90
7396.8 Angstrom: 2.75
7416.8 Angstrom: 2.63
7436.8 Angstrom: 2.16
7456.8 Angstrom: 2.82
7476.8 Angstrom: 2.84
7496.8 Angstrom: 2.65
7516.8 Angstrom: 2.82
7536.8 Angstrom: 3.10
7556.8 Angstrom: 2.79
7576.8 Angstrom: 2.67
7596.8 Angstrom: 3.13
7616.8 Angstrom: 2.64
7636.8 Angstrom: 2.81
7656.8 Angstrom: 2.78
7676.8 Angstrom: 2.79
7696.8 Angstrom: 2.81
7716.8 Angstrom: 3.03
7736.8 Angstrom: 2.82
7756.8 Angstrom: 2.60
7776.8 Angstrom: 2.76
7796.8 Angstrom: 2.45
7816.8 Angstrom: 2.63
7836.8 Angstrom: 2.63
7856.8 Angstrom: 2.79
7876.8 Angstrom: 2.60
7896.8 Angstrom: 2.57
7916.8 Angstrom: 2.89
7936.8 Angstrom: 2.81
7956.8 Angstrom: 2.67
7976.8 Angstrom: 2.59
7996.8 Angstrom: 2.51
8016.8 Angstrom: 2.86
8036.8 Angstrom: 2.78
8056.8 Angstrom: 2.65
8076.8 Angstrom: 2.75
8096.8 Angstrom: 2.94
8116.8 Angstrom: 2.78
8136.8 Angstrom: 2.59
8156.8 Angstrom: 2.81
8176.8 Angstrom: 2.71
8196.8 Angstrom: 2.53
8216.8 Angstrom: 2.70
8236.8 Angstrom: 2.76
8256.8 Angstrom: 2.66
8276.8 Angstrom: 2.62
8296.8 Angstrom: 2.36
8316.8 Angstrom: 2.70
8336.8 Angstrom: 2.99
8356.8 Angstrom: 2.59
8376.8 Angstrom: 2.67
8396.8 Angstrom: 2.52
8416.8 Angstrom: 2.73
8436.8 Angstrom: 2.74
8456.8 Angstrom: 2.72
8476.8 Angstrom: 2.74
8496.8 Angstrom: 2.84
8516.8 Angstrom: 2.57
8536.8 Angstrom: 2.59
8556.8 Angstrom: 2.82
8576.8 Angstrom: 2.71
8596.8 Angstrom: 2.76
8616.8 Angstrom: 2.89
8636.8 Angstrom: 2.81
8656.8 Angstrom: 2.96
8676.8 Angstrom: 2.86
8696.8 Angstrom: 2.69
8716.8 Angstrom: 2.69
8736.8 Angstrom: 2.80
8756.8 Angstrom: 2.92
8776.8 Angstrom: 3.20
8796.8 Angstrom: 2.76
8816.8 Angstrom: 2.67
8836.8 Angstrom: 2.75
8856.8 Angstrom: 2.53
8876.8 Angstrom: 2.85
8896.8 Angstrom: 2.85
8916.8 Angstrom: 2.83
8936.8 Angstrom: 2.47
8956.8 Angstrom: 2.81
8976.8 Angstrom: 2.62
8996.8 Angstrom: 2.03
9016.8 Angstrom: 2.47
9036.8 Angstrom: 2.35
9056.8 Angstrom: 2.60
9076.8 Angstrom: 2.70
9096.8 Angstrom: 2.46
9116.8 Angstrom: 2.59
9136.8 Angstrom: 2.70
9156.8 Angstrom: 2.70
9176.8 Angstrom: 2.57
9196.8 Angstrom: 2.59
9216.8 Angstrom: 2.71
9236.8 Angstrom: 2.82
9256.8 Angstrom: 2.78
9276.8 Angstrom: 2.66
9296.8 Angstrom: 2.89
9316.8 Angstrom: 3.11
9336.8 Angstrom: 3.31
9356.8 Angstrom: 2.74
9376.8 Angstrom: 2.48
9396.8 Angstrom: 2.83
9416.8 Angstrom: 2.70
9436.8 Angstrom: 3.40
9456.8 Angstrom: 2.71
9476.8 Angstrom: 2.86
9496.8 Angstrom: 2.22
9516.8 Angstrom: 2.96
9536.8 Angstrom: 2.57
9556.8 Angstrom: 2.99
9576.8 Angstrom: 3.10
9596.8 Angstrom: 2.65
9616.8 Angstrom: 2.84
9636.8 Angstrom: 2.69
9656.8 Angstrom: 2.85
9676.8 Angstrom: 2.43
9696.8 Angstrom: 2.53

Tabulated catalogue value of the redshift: 0.262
